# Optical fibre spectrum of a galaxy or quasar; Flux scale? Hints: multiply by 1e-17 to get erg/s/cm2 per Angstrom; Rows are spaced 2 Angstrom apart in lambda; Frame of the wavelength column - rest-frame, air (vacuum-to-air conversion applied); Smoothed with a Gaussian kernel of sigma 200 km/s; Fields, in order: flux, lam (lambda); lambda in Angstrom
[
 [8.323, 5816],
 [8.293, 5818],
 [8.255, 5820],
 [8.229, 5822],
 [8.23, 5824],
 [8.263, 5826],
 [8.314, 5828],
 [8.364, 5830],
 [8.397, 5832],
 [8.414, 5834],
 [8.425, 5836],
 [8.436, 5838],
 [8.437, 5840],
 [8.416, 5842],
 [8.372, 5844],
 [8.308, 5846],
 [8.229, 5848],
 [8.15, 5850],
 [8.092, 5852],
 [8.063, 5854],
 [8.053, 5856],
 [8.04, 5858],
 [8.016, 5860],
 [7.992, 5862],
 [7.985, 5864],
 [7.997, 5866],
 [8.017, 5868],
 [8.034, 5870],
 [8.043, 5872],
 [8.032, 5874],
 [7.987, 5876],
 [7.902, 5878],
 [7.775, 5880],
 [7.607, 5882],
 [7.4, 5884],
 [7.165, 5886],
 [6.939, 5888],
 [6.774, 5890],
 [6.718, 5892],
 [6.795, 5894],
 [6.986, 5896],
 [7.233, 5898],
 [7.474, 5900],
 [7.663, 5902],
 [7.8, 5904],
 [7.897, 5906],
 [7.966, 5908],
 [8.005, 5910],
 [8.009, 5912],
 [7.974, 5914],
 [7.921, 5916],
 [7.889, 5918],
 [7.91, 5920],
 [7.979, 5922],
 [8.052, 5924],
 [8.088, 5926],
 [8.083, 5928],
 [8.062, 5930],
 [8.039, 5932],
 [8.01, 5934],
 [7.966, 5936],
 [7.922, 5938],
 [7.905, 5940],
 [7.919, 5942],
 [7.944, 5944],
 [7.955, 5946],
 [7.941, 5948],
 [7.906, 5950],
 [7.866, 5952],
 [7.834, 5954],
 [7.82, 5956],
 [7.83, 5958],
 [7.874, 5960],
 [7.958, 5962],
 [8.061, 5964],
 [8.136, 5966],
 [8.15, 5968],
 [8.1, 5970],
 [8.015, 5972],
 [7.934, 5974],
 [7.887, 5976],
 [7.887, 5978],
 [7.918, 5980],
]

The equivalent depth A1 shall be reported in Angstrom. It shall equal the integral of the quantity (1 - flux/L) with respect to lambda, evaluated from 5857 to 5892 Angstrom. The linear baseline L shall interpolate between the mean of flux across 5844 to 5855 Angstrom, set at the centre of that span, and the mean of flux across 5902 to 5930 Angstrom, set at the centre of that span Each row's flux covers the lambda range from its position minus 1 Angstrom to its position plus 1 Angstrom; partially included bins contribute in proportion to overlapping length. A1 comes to 1.66 Angstrom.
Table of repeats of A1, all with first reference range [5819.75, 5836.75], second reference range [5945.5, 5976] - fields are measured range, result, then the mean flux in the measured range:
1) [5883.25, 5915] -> 2.7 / 7.43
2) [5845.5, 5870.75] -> 0.5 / 8.07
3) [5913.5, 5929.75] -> 0.1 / 7.99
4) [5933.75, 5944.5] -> 0.1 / 7.94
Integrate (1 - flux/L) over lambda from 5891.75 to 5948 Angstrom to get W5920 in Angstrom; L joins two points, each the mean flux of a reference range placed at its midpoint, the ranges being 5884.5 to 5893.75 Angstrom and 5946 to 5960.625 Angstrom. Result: -3.3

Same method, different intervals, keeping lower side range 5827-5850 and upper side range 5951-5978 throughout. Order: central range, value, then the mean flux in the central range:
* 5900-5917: 0.5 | 7.88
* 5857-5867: 0.3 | 8.01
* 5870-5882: 0.5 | 7.93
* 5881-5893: 1.6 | 7.1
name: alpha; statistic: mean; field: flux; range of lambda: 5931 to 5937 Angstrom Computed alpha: 8.01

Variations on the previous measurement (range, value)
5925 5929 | 8.09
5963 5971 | 8.11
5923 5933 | 8.06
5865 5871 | 8.02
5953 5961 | 7.84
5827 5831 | 8.34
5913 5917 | 7.95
